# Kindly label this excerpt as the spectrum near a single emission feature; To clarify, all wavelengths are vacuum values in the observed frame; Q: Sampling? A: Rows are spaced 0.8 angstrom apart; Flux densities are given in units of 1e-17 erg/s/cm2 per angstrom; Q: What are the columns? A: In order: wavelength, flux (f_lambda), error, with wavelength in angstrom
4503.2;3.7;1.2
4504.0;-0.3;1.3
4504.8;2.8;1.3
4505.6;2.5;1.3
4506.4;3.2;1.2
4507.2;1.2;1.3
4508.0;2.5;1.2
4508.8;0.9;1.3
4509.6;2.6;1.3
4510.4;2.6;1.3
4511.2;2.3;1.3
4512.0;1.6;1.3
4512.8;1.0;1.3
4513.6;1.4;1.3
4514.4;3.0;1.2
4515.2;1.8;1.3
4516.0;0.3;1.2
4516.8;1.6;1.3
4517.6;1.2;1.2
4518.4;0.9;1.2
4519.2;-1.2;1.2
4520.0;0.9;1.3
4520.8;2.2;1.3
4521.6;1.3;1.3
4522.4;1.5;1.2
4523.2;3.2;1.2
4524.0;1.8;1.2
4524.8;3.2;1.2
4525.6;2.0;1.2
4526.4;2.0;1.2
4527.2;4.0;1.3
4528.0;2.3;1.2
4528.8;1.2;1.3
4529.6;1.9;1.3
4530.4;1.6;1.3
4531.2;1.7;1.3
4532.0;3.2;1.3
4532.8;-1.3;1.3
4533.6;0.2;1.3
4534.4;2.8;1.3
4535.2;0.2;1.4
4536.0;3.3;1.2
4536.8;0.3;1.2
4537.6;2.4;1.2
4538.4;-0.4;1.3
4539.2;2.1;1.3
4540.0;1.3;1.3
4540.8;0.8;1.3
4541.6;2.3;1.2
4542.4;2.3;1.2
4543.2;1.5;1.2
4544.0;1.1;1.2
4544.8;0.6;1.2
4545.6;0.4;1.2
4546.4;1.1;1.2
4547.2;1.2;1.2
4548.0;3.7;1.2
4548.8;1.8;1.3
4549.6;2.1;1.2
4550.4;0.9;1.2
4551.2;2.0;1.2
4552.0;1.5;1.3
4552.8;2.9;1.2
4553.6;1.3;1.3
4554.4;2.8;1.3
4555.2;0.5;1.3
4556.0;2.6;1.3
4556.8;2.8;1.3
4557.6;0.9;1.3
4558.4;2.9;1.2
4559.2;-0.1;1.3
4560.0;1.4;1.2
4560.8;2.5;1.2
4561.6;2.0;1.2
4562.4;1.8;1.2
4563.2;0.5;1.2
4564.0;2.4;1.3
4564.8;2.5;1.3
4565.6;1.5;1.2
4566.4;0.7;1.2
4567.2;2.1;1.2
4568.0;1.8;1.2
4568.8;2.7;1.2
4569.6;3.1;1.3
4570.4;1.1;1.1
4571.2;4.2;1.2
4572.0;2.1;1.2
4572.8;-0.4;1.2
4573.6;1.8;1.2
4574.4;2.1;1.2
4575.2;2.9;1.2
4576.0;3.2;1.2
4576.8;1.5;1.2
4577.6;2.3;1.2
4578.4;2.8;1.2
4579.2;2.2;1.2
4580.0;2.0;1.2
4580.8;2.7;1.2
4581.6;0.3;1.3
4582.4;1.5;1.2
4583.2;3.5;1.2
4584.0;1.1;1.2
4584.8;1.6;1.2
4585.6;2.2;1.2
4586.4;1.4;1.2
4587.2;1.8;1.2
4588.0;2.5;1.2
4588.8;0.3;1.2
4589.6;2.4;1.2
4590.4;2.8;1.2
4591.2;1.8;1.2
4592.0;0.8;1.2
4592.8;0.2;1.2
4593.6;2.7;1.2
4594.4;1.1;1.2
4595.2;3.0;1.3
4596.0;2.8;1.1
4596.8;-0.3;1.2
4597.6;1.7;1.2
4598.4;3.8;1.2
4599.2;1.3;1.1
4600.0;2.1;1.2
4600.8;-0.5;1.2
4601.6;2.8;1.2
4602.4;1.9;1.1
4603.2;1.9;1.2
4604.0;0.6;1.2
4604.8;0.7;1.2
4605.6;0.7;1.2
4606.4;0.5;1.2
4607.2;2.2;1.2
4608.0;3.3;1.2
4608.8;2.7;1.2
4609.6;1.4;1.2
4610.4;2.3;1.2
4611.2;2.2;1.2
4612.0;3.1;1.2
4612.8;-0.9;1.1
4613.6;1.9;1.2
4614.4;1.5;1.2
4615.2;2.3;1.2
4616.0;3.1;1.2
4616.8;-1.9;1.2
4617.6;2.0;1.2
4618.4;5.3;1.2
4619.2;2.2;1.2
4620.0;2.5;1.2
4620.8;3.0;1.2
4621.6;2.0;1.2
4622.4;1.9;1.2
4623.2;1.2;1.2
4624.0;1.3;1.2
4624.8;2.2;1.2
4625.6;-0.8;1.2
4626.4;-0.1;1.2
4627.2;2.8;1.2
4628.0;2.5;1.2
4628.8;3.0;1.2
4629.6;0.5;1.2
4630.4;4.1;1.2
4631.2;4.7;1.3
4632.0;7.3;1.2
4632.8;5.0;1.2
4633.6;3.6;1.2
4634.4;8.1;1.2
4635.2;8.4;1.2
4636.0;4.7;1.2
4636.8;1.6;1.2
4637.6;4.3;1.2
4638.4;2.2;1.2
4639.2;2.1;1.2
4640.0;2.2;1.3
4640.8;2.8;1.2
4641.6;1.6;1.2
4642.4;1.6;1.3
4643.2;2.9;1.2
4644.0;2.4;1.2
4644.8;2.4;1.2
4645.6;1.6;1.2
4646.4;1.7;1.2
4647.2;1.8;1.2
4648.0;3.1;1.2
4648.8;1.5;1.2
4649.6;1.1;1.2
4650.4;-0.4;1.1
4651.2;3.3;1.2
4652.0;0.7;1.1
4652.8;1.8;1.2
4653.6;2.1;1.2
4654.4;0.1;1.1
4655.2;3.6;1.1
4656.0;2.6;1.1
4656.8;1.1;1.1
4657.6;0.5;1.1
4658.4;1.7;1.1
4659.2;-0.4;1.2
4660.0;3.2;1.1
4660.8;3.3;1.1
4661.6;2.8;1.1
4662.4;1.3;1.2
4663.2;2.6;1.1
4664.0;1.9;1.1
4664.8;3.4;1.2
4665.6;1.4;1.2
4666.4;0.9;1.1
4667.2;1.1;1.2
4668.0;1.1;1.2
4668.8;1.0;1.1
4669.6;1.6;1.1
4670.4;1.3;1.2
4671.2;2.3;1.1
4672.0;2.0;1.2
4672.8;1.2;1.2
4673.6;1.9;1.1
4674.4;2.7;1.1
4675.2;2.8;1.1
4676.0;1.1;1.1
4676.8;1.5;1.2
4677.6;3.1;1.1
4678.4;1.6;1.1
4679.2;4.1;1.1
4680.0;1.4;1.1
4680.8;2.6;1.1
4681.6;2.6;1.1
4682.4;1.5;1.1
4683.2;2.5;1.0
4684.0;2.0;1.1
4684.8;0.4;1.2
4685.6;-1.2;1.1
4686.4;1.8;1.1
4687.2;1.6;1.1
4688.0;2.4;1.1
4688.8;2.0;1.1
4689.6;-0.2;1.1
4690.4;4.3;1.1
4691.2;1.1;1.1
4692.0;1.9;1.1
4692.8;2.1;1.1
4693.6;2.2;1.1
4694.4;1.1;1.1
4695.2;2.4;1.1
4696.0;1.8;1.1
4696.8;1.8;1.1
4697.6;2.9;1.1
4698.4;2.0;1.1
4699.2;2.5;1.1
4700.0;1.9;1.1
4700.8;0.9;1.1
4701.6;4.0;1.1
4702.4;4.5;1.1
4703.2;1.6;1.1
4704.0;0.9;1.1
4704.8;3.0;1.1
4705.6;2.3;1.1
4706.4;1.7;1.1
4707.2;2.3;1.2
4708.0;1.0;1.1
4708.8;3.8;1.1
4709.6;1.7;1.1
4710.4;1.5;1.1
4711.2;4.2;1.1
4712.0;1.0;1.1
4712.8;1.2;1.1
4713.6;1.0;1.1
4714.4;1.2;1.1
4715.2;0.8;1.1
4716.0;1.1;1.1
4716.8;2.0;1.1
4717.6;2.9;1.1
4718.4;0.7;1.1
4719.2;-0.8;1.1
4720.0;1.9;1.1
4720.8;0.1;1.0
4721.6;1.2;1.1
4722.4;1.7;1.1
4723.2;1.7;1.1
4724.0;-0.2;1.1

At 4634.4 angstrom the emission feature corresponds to [O II]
